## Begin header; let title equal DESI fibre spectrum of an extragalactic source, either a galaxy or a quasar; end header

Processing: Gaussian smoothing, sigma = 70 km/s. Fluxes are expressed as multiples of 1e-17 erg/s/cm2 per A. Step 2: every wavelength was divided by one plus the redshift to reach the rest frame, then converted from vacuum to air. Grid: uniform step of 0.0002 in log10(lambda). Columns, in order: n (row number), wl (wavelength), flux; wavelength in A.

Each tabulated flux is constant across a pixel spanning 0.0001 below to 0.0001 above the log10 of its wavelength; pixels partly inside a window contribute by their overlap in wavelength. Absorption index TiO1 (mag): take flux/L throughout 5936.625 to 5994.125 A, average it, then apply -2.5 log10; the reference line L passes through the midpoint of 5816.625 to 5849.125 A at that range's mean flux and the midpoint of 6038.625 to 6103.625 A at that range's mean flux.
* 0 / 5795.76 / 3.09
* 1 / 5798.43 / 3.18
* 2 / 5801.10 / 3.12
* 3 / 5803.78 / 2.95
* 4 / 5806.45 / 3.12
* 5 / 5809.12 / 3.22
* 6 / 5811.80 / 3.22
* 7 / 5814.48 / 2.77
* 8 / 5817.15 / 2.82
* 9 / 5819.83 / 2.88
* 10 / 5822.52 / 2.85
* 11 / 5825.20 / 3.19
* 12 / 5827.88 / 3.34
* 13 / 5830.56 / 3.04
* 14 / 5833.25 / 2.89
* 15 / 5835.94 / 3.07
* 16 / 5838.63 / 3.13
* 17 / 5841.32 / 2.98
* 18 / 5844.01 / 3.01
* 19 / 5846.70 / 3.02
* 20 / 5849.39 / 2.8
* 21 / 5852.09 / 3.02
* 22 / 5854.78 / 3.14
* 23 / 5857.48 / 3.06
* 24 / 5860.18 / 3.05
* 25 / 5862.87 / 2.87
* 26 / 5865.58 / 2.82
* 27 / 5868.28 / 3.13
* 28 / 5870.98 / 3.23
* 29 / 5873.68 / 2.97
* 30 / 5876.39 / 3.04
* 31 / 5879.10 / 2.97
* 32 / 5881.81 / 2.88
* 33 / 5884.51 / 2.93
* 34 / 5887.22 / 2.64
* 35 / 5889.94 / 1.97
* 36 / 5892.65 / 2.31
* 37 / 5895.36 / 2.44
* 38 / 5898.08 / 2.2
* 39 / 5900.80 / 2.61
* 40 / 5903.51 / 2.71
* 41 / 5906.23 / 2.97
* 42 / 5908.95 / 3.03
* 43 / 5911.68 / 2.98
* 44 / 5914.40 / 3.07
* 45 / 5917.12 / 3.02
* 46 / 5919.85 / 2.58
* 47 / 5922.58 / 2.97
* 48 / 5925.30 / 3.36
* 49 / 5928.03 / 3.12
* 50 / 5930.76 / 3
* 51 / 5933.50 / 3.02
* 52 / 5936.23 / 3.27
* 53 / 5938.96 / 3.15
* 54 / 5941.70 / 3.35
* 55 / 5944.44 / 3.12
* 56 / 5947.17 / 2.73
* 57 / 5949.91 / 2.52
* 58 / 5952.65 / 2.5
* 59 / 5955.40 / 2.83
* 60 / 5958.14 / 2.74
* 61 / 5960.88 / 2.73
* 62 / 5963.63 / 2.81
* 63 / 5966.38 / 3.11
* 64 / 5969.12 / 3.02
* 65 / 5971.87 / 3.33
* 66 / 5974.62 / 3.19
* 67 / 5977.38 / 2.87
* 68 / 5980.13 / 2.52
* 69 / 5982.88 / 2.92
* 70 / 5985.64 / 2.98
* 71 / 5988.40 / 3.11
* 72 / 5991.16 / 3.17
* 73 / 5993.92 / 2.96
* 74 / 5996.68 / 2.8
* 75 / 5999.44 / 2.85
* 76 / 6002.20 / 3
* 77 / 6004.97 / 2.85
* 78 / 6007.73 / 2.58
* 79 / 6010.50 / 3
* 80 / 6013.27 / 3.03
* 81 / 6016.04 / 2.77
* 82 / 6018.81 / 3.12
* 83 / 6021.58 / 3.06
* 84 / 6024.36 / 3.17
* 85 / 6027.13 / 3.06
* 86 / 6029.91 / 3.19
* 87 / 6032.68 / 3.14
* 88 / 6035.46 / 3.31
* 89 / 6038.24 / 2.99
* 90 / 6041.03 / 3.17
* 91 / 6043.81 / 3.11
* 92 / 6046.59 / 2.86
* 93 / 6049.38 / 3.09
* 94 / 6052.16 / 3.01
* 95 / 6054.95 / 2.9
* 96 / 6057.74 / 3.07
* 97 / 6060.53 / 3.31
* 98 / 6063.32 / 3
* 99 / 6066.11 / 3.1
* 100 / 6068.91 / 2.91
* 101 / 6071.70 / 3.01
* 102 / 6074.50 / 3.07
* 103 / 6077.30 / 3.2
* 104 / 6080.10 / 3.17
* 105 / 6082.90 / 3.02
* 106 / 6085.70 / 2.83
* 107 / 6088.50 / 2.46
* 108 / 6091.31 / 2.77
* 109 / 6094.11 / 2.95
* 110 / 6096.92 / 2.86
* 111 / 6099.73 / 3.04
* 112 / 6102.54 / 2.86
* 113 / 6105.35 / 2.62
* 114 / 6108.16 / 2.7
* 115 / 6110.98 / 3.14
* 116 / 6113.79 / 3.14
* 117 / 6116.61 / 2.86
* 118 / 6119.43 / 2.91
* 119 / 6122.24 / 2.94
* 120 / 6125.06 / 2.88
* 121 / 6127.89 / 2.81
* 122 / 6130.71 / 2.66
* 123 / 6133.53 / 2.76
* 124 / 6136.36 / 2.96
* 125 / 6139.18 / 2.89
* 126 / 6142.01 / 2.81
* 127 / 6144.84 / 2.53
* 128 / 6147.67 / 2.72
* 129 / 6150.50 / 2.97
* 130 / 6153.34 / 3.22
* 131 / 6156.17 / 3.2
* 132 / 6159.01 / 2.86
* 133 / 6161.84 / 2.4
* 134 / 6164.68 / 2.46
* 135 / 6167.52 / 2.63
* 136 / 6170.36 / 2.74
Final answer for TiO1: 0.022 mag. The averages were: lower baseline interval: 3.02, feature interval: 2.94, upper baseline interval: 2.99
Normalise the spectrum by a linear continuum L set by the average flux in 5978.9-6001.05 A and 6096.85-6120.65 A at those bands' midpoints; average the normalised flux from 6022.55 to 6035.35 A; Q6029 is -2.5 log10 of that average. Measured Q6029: -0.09 mag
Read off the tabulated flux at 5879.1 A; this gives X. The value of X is 2.97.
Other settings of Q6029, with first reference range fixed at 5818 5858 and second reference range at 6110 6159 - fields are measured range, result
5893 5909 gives 0.151 mag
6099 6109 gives 0.045 mag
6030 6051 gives -0.058 mag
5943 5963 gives 0.089 mag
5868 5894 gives 0.080 mag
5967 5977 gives -0.062 mag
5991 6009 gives 0.032 mag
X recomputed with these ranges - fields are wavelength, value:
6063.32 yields 3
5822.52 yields 2.85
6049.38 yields 3.09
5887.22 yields 2.64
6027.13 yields 3.06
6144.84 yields 2.53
